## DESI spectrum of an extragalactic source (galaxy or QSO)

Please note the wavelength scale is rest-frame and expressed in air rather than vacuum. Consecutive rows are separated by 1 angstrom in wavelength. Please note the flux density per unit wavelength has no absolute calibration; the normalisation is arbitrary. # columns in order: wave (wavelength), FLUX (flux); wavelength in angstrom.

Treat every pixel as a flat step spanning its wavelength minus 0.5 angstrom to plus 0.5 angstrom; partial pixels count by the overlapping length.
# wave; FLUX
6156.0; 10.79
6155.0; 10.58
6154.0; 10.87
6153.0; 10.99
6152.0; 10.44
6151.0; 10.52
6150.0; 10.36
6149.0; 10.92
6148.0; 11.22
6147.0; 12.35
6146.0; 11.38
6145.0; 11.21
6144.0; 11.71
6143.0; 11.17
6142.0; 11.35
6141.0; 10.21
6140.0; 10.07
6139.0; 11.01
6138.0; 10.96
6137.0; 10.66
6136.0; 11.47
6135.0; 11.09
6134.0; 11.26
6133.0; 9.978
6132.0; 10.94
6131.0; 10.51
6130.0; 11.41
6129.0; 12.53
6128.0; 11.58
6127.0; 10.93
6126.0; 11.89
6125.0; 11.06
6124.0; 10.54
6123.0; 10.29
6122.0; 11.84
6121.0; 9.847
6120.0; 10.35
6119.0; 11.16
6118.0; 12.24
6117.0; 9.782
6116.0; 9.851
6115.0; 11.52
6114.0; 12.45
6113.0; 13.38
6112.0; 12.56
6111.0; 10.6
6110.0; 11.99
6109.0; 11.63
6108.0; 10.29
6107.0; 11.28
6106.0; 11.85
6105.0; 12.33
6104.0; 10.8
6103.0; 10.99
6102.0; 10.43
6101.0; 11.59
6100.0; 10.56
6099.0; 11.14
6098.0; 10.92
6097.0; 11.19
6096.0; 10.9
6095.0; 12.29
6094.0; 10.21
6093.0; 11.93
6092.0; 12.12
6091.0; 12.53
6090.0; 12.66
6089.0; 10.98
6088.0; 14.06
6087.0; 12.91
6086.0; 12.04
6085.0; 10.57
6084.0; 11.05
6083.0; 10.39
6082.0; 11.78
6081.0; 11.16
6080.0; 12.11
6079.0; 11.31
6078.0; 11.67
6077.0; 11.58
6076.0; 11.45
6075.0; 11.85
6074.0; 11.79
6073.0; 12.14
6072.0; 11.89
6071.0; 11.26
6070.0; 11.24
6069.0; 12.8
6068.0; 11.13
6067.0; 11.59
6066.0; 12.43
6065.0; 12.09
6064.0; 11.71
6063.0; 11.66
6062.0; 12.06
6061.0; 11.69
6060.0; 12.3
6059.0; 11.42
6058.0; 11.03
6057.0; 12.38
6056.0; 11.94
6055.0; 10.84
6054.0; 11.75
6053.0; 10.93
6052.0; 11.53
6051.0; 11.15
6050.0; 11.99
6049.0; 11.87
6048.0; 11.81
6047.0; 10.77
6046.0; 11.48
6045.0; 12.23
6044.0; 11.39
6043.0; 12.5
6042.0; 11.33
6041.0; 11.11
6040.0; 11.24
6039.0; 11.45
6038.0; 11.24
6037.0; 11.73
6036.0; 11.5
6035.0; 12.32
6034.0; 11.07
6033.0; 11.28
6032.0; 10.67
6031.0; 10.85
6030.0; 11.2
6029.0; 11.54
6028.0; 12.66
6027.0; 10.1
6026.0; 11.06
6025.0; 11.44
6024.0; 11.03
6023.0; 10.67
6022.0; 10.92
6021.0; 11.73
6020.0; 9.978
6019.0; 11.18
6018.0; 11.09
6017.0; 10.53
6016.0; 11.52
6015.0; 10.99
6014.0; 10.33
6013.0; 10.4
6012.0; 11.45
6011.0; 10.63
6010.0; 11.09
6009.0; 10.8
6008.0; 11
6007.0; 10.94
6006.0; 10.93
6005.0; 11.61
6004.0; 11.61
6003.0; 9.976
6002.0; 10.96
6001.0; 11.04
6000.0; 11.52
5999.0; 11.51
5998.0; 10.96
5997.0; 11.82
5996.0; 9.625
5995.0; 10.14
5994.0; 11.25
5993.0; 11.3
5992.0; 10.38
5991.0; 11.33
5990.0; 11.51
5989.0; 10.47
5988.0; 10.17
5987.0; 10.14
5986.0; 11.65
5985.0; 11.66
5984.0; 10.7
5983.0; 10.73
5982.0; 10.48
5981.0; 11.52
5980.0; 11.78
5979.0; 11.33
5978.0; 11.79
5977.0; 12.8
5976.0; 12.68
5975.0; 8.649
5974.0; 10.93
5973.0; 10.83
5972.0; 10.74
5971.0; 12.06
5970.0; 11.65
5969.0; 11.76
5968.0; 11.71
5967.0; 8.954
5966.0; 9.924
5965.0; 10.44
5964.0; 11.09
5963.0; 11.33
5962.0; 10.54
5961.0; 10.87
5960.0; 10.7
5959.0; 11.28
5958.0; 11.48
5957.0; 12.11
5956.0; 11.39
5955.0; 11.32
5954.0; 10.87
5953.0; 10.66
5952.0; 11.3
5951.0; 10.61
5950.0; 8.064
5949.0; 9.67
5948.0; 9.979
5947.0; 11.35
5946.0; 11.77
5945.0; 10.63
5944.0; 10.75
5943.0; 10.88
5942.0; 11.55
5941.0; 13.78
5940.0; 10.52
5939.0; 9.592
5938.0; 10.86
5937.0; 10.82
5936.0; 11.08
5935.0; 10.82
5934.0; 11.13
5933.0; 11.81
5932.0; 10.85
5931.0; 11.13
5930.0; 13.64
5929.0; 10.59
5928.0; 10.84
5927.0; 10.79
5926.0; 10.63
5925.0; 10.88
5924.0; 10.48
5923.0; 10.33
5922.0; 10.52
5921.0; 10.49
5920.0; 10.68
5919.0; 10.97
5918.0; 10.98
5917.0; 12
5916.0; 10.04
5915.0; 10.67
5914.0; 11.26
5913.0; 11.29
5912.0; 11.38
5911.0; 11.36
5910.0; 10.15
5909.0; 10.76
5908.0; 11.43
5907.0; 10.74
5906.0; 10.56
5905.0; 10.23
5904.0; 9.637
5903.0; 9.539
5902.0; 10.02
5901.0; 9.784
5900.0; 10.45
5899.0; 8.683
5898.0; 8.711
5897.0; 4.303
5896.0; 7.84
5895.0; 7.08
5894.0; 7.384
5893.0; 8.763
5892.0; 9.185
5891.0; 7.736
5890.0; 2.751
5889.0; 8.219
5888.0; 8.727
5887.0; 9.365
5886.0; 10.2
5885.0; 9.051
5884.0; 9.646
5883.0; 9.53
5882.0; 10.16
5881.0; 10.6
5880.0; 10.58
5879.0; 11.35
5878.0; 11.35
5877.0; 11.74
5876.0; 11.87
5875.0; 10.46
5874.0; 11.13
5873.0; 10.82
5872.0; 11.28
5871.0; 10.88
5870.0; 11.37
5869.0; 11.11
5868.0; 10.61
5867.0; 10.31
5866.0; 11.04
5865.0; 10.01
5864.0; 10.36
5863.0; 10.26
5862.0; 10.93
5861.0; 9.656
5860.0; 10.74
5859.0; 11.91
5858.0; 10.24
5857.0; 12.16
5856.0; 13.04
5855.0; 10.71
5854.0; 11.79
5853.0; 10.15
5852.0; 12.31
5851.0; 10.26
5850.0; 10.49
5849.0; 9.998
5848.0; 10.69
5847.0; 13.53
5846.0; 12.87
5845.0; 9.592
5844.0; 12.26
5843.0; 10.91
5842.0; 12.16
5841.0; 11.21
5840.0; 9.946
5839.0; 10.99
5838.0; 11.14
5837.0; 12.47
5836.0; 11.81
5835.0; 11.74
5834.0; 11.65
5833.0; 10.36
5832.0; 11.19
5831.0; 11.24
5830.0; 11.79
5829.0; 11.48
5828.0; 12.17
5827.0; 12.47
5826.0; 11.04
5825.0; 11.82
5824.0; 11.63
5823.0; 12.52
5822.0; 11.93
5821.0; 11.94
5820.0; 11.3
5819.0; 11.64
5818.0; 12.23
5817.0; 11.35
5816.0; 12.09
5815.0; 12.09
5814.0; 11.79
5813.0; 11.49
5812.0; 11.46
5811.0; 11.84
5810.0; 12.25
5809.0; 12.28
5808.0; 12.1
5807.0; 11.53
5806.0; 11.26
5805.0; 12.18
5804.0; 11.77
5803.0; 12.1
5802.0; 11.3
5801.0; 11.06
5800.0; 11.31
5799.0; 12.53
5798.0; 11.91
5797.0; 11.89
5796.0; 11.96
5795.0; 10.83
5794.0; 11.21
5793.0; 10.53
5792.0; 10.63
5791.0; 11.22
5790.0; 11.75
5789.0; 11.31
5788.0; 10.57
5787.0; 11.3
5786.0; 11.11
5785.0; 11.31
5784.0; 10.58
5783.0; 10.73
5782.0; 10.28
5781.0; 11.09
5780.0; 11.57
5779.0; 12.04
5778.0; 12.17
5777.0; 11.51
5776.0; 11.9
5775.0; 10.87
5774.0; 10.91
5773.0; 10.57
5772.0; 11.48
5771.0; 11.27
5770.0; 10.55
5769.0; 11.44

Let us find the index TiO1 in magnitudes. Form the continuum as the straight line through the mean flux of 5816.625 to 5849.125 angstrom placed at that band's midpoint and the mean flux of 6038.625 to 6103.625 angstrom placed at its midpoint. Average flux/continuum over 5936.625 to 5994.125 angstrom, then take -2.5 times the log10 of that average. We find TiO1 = 0.06 mag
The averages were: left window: 11.6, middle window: 11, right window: 11.6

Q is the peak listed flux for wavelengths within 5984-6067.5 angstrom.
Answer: 12.66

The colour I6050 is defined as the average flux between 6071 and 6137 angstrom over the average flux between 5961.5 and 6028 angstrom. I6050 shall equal 1.0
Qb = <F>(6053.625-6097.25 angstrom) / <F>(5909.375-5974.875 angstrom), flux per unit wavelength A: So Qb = 1.1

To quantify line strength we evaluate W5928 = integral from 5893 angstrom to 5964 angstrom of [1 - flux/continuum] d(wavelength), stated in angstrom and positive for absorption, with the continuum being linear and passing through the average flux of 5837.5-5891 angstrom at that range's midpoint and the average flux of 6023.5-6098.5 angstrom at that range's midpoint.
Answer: 2.6 angstrom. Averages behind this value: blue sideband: 10.6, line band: 10.5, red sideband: 11.6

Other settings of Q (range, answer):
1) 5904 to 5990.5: 13.78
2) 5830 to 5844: 12.47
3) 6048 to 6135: 14.06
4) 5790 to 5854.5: 13.53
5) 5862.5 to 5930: 13.64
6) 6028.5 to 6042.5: 12.32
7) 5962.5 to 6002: 12.8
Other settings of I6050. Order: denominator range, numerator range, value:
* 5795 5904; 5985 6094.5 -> 1.05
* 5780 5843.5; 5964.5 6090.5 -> 0.98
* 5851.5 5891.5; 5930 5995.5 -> 1.06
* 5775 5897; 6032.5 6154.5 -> 1.04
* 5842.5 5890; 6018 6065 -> 1.07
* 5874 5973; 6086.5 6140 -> 1.09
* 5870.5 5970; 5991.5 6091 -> 1.10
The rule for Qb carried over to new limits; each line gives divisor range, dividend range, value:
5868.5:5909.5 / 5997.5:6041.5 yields 1.15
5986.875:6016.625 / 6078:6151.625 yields 1.03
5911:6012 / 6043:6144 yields 1.04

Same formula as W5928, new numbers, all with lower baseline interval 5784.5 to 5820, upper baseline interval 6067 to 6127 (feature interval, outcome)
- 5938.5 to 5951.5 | 0.9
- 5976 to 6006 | 1.0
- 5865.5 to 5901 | 6.1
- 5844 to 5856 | 0.3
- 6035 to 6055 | -0.1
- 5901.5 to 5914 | 1.0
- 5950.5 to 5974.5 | 1.0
